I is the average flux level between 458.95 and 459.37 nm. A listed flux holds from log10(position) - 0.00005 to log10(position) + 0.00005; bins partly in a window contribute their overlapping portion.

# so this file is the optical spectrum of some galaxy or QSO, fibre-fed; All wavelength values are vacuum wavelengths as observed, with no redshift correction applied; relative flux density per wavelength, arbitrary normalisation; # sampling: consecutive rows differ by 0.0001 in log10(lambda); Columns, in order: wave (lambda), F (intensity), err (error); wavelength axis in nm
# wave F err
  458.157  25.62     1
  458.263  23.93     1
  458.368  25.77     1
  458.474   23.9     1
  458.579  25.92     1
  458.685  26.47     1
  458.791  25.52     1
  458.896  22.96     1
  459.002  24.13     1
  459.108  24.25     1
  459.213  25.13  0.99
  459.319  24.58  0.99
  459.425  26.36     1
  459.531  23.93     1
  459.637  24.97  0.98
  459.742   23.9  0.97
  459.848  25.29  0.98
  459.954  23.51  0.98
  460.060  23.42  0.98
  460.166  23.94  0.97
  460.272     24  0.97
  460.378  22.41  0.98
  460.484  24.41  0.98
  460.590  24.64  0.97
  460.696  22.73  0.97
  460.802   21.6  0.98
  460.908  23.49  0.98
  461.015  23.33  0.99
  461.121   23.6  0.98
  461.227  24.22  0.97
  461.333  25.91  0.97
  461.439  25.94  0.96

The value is 24.5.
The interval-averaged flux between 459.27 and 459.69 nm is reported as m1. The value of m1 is 25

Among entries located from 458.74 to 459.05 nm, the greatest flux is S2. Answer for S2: 25.52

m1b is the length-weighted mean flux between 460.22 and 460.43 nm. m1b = 23.2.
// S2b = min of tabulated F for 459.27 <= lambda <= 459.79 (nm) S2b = 23.9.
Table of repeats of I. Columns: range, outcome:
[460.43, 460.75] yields 23.9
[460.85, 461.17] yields 23.4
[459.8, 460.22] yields 24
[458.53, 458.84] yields 25.9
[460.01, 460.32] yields 23.8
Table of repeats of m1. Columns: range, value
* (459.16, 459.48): 25.3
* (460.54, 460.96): 23.1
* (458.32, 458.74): 25.5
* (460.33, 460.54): 23.5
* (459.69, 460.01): 24.2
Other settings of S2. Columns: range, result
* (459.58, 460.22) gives 25.29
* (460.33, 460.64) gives 24.64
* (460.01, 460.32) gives 24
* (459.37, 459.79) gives 26.36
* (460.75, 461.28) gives 24.22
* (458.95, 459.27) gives 25.13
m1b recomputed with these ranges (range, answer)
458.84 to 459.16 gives 23.8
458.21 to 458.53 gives 24.6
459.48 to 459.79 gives 24.3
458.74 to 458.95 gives 24.3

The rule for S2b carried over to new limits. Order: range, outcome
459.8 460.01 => 23.51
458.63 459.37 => 22.96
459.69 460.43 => 22.41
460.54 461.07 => 21.6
